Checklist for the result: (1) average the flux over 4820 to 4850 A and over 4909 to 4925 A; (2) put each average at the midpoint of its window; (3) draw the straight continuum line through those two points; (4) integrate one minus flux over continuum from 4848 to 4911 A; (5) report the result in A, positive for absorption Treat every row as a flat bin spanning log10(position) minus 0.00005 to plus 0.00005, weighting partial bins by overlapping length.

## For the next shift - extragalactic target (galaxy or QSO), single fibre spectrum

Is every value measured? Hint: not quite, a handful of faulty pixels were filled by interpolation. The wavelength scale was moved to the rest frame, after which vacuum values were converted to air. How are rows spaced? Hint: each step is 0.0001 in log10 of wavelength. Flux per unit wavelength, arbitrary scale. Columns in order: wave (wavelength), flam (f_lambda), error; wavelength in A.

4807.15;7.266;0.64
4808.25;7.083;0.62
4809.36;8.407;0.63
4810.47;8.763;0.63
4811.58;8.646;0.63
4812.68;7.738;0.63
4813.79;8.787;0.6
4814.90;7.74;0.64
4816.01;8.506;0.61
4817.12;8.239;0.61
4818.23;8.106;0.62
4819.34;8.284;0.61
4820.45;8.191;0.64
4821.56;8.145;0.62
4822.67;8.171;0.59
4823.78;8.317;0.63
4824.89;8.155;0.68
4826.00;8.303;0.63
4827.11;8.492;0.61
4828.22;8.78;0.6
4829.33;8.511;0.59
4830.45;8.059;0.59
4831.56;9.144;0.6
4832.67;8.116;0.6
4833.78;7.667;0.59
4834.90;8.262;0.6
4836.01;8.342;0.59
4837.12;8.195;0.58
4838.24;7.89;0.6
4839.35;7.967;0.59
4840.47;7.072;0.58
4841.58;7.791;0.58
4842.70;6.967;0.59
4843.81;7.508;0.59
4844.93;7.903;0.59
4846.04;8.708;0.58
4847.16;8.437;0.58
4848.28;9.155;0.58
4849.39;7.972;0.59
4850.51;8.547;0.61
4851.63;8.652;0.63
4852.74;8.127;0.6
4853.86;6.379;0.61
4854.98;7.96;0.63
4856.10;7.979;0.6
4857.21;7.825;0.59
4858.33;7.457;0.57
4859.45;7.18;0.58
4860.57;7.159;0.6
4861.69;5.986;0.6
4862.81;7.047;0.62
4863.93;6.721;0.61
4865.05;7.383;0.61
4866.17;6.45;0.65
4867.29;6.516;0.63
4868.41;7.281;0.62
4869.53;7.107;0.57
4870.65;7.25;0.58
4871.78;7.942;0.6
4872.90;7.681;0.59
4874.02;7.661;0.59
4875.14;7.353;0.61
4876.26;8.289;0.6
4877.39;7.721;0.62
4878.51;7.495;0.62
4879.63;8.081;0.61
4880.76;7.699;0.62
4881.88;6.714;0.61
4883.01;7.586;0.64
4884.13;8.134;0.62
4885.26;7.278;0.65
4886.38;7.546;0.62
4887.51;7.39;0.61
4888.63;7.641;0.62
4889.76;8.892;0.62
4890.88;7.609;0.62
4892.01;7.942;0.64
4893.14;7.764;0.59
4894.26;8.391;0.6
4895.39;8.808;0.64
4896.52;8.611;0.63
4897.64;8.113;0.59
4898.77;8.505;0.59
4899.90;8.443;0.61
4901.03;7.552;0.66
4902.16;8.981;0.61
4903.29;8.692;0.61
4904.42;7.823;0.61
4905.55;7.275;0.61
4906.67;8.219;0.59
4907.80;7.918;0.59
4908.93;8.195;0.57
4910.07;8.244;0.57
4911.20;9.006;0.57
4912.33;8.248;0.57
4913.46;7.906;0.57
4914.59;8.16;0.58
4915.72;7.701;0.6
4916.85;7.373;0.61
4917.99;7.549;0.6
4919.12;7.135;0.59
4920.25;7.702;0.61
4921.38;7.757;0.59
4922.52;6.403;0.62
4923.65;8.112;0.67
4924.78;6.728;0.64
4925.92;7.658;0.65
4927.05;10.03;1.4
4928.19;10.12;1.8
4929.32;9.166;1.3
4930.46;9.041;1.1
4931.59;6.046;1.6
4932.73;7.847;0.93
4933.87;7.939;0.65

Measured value 1.4 A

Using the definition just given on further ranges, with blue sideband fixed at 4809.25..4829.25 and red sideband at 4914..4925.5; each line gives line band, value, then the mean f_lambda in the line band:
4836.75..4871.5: 2.0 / 7.56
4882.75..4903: -1.0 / 8.08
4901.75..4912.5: -1.0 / 8.25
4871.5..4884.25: 0.2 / 7.68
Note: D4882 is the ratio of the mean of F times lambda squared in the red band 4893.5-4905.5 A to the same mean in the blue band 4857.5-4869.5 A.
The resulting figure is 1.22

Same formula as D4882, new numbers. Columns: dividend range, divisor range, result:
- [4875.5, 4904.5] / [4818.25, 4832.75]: 0.98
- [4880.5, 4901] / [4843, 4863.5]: 1.04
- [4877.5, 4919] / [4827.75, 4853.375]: 1.00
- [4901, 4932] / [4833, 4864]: 1.07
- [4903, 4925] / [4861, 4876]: 1.12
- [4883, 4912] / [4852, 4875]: 1.13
